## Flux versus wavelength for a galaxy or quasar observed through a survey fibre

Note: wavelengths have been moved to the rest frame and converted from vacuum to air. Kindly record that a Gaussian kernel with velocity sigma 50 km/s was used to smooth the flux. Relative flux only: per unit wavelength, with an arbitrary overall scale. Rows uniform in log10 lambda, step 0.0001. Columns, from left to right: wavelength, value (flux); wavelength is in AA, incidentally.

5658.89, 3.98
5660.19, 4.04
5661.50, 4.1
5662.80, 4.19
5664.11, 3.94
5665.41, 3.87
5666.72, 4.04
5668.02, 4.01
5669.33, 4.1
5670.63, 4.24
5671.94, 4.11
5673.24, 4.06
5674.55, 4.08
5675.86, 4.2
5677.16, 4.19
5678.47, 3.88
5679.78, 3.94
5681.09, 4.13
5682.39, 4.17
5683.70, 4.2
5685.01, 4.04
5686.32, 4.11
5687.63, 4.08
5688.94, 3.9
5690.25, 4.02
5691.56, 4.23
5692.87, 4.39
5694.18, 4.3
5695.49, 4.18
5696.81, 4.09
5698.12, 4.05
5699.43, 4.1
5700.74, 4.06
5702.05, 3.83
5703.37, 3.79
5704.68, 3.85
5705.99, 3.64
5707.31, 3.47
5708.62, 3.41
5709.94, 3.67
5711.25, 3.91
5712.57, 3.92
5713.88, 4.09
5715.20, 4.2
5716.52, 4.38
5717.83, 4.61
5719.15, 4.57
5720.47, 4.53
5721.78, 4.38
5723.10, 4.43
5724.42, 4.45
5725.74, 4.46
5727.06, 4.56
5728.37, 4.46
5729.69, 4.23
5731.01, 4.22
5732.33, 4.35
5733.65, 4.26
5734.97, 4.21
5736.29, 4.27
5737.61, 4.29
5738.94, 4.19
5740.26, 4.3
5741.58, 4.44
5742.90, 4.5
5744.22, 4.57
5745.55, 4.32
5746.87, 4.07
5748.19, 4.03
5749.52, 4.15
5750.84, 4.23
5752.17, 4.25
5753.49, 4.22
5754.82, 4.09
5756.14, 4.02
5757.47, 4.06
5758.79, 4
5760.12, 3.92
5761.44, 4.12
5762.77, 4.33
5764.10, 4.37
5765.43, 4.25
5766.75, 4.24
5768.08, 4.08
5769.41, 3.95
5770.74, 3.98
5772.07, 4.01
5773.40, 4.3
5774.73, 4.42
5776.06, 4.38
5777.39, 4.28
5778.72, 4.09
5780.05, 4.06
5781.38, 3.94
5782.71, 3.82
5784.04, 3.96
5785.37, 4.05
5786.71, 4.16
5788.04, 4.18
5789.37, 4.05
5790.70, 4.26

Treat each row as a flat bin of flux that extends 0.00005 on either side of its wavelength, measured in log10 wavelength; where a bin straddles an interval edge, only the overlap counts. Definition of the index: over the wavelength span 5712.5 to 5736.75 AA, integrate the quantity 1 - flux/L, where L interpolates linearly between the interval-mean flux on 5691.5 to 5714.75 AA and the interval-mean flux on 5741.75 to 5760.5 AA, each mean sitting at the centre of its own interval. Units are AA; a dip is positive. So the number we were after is -1.9 AA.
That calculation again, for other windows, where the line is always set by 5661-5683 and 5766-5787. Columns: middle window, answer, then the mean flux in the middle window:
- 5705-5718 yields 0.6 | 3.9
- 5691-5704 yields -0.1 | 4.1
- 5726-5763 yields -1.3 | 4.24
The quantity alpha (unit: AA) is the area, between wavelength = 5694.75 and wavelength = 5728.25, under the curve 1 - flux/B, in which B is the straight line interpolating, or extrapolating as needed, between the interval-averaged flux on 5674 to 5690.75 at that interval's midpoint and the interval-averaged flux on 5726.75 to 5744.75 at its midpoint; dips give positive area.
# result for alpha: 0.9 AA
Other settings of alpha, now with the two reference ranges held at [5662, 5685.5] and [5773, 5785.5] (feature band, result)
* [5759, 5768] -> -0.14 AA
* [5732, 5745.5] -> -0.74 AA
